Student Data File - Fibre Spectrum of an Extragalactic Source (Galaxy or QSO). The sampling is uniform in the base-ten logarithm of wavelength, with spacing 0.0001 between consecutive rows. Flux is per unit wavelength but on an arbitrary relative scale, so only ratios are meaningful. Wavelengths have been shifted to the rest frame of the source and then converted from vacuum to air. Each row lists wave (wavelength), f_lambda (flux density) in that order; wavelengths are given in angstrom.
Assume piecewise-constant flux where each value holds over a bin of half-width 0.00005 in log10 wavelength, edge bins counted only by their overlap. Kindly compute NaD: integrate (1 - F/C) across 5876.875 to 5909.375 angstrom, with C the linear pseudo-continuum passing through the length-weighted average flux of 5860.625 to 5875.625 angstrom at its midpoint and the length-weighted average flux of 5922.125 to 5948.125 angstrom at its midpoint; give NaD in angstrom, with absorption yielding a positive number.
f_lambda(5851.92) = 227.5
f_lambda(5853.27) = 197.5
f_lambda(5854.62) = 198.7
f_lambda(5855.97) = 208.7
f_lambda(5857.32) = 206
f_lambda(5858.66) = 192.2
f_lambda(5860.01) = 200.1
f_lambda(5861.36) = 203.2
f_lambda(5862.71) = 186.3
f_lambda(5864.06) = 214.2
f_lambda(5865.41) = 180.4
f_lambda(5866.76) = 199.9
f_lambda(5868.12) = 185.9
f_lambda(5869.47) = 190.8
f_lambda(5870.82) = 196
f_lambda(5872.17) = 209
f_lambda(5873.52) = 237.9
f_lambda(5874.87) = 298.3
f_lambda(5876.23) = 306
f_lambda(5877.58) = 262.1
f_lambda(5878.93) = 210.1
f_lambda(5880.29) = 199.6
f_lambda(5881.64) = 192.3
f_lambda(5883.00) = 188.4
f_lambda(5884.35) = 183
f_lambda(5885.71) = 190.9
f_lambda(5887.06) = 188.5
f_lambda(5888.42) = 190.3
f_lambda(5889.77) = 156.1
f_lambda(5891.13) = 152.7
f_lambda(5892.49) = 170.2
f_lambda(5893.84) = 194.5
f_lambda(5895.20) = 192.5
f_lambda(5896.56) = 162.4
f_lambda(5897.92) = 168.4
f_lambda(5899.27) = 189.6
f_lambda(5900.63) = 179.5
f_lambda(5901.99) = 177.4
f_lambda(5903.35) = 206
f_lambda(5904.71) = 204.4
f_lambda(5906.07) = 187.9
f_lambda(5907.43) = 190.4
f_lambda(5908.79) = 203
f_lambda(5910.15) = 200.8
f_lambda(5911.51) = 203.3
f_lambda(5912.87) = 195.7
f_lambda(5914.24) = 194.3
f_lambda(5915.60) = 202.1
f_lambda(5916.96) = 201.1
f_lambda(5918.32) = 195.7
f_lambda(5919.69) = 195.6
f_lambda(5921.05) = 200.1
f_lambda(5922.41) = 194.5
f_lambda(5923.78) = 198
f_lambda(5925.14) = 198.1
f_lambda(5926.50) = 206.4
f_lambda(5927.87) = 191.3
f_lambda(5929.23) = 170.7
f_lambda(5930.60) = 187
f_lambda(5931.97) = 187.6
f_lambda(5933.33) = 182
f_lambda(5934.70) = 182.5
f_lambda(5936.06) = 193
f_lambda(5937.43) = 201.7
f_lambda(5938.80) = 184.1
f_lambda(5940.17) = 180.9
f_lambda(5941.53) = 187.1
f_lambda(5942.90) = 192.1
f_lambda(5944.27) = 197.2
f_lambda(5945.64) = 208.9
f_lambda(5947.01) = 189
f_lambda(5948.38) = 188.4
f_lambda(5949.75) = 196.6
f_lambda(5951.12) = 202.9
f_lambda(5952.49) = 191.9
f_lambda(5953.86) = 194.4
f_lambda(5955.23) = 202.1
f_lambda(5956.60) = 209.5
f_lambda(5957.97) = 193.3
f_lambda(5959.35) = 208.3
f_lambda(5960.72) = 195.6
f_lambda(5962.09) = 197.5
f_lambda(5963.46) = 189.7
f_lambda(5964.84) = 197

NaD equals 2.2 angstrom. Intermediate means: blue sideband 210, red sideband 191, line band 189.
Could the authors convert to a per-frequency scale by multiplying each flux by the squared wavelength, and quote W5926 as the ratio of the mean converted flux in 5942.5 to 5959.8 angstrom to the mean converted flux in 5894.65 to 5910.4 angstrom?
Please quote 1.07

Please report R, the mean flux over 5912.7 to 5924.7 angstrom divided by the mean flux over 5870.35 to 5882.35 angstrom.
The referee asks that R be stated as 0.84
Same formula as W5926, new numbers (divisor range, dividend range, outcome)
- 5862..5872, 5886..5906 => 0.94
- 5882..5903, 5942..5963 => 1.12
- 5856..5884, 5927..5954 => 0.92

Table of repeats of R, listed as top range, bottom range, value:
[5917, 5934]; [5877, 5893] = 1.01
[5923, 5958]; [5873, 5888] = 0.87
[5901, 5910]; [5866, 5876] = 0.88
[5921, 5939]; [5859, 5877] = 0.89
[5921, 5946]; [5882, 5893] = 1.08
